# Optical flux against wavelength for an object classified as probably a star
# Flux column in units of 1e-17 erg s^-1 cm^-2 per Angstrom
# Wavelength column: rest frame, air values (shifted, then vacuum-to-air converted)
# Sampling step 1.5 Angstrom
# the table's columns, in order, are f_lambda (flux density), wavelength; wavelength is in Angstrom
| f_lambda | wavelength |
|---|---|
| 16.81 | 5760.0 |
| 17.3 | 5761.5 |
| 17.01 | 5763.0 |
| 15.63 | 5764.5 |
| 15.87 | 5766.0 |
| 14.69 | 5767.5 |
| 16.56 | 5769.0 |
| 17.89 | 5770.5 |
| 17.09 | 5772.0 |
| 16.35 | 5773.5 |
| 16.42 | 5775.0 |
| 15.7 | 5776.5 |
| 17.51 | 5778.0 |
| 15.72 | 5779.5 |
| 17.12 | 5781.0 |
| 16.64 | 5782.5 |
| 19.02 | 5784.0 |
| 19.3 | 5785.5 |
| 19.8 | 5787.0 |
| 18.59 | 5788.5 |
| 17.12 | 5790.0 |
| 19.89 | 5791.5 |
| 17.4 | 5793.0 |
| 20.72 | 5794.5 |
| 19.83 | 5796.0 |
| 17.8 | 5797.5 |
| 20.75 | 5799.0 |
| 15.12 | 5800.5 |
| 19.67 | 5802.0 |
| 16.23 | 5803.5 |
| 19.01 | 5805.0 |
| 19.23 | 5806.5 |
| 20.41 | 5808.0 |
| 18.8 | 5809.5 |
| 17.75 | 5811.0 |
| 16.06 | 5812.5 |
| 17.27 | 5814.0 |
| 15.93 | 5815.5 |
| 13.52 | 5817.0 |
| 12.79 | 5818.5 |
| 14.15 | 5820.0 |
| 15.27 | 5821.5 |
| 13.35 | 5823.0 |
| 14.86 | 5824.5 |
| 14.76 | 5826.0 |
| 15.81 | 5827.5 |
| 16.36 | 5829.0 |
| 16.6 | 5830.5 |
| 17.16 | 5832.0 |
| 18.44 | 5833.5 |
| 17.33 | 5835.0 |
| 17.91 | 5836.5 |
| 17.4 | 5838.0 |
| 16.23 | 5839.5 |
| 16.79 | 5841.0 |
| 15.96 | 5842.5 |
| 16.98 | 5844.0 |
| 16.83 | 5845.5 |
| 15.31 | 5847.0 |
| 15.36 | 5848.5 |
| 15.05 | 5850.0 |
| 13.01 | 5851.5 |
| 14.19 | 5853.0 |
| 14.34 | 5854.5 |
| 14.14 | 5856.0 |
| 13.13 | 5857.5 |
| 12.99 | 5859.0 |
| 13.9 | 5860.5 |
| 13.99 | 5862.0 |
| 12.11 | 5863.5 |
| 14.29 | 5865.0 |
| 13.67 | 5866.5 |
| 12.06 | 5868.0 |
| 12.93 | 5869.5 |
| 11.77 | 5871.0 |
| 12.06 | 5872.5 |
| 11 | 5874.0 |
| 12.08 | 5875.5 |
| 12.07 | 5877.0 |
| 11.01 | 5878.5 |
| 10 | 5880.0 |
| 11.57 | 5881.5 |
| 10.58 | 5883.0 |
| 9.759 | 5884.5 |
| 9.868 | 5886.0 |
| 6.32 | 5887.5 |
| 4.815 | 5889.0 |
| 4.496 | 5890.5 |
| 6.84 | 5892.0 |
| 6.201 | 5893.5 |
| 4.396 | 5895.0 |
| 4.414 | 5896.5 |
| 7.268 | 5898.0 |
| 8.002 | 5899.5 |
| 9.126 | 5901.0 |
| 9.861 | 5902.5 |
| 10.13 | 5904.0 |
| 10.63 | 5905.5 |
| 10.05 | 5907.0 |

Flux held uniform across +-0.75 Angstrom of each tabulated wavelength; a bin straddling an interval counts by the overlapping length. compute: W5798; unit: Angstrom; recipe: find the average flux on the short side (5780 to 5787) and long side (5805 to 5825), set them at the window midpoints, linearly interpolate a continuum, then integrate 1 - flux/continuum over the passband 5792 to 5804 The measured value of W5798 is -0.9 Angstrom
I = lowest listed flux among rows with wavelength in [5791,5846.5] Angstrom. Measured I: 12.79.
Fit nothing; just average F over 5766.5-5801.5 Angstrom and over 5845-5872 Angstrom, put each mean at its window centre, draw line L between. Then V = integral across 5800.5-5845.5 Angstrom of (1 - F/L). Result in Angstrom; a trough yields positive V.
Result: -2.8 Angstrom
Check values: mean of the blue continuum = 17.7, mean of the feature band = 16.6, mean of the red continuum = 13.8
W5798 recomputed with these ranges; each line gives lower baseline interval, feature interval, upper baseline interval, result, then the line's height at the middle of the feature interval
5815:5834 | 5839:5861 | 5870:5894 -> -3.9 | 12.7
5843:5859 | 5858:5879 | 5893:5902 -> -1.6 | 11.7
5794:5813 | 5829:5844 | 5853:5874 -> -1.4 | 15.6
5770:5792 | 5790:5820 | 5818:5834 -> -2.3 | 16.4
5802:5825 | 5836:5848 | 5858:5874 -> -1.7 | 14.5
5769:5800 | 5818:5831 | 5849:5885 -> 0.4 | 15.4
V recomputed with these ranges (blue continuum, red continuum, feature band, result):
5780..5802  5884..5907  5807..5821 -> -0.2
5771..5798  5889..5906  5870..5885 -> -3.5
